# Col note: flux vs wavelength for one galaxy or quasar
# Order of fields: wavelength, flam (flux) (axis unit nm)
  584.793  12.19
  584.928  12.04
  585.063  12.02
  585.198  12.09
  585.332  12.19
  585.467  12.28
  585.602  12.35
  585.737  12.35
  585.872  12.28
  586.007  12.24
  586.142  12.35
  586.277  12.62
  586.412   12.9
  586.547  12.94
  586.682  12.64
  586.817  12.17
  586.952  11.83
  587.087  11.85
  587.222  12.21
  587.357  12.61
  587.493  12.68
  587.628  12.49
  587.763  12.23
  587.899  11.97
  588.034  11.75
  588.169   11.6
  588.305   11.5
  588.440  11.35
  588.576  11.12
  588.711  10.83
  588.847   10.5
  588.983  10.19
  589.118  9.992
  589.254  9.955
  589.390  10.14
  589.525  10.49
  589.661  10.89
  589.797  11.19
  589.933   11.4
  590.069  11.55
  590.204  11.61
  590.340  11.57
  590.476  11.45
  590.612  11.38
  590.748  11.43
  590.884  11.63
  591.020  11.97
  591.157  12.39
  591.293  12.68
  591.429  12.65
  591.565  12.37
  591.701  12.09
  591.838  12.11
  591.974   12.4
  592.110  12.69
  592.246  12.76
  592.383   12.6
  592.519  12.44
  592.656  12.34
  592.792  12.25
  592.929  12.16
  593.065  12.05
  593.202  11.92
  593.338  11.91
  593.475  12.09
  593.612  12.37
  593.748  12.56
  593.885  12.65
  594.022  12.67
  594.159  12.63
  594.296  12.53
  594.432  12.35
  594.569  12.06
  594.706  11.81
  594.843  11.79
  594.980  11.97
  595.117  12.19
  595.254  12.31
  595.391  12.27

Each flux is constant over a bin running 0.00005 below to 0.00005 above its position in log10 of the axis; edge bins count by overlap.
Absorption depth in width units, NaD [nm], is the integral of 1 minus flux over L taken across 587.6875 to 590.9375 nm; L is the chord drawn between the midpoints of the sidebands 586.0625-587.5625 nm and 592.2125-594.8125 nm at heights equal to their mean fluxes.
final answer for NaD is 0.32 nm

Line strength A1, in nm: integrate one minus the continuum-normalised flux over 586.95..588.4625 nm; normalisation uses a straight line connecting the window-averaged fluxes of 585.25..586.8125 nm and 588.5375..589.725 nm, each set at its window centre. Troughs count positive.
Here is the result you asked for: -0.09 nm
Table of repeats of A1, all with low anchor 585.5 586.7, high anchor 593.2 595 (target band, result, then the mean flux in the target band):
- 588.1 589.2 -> 0.14 nm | 10.9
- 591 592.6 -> -0.01 nm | 12.4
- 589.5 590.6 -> 0.10 nm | 11.3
